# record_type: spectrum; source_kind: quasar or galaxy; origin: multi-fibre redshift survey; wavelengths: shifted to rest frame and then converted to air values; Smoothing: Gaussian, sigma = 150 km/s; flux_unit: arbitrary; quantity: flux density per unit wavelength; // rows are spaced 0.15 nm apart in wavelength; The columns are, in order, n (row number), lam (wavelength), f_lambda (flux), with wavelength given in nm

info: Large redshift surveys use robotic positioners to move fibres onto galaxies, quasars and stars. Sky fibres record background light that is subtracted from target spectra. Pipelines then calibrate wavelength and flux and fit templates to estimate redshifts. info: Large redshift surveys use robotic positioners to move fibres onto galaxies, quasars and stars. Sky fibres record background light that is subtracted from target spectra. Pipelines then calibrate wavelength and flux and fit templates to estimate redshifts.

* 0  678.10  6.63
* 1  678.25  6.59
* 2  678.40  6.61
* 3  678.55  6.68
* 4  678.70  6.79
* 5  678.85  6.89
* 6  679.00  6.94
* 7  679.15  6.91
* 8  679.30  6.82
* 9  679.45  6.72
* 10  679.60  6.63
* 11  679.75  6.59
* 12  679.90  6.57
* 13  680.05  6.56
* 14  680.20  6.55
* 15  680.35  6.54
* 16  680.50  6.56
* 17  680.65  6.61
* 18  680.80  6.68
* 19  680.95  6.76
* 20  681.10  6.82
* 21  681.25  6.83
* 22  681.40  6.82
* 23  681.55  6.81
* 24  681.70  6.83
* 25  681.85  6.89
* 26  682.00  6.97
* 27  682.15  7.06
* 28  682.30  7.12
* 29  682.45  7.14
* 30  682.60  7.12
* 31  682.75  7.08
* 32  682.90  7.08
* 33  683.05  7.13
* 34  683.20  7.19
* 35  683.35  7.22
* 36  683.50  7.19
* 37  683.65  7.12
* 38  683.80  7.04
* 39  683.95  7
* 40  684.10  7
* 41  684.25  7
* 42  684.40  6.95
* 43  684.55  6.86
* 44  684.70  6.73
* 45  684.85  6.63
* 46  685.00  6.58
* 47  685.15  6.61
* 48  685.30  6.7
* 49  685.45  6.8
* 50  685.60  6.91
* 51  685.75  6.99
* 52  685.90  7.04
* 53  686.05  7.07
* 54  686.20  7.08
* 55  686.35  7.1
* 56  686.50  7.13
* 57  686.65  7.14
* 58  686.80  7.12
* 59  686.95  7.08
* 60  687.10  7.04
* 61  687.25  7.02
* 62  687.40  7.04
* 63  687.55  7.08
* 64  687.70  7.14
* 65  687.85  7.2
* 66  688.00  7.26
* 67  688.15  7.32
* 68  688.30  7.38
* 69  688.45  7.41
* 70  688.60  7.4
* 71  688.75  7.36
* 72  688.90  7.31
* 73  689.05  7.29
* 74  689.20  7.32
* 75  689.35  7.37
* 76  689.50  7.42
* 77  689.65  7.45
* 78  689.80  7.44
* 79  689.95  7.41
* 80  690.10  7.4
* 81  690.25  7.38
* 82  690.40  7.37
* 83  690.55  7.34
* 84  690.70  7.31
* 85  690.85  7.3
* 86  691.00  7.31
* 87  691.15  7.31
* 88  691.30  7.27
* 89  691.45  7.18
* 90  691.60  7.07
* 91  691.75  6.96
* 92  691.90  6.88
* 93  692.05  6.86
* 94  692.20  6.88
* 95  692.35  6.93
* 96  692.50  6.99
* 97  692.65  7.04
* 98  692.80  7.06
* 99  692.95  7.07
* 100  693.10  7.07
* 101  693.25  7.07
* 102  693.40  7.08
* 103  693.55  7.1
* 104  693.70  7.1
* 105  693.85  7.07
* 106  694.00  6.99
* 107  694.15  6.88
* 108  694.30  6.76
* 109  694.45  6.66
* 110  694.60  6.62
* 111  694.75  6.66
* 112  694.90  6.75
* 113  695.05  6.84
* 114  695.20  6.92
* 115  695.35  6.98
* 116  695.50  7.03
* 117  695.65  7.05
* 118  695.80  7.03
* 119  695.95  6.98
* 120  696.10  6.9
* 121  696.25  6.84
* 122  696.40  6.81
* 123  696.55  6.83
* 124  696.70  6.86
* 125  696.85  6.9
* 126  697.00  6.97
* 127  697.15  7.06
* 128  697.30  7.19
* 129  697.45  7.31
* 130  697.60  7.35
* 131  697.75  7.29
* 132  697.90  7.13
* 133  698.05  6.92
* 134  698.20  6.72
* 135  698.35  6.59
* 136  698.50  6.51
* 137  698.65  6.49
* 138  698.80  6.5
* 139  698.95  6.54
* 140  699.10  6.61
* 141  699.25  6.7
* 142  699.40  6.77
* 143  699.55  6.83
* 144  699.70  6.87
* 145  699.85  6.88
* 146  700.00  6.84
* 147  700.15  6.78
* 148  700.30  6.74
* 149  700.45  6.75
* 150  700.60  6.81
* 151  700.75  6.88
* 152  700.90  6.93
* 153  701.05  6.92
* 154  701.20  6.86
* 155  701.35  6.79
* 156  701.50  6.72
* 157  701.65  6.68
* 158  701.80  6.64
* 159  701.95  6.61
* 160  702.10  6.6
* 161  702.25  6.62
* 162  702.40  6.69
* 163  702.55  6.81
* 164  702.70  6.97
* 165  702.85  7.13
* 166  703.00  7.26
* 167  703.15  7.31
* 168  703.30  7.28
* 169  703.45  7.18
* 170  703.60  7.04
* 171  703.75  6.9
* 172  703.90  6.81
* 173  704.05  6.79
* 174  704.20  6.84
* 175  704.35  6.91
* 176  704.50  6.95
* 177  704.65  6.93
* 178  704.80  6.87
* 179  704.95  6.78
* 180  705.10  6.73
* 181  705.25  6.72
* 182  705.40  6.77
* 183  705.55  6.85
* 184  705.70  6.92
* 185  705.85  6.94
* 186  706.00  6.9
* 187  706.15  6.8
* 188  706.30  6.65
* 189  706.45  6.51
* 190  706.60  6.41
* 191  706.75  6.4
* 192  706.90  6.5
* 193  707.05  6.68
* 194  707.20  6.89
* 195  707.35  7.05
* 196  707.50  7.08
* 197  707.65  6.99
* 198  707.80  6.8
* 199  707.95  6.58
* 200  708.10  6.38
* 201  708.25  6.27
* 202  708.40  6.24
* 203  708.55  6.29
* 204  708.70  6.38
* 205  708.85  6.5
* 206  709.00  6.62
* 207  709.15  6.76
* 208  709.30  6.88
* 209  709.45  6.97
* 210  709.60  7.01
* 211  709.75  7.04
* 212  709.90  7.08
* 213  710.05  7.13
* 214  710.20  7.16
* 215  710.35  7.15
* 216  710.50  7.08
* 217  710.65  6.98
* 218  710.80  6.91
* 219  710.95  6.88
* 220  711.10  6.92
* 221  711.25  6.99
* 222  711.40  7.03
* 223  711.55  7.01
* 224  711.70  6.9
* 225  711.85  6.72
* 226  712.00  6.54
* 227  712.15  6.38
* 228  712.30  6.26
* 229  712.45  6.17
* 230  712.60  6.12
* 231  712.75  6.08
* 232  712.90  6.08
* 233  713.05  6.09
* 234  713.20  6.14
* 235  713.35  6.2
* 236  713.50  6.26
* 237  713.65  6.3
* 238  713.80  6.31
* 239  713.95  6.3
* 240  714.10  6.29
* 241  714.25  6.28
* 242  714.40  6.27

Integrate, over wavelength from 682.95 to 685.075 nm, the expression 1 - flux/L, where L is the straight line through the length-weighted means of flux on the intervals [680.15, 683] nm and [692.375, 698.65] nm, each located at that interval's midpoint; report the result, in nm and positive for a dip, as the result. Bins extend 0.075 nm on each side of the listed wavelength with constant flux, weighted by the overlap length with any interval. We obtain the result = -0.03 nm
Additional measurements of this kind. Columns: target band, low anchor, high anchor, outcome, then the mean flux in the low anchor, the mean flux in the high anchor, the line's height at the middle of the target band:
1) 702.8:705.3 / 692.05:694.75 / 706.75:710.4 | -0.06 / 6.95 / 6.76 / 6.82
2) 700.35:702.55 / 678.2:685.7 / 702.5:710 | 0.02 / 6.85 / 6.81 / 6.82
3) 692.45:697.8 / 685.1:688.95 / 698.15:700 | -0.12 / 7.11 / 6.67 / 6.82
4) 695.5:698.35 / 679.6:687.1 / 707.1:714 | -0.09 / 6.9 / 6.65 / 6.78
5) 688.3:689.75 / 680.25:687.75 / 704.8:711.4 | -0.10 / 6.95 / 6.78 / 6.91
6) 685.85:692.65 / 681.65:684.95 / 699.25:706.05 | -0.23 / 7.01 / 6.86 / 6.97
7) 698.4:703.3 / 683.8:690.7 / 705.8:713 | 0.06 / 7.13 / 6.71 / 6.87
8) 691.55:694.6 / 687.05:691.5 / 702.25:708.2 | 0.09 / 7.3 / 6.84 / 7.19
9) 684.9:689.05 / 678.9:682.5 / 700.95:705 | -0.17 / 6.78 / 6.89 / 6.81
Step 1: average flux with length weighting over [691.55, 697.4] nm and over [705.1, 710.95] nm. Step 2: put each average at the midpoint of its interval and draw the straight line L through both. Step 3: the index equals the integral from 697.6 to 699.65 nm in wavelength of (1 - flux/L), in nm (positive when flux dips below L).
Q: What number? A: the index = 0.04 nm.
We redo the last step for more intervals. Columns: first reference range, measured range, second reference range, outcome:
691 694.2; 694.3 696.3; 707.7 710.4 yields 0.04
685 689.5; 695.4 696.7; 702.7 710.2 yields 0.01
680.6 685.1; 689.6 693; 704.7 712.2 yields -0.14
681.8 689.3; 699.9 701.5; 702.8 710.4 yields 0.02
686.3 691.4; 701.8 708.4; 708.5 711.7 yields 0.17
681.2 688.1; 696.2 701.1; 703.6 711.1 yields 0.01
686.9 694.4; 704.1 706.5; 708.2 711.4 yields 0.03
